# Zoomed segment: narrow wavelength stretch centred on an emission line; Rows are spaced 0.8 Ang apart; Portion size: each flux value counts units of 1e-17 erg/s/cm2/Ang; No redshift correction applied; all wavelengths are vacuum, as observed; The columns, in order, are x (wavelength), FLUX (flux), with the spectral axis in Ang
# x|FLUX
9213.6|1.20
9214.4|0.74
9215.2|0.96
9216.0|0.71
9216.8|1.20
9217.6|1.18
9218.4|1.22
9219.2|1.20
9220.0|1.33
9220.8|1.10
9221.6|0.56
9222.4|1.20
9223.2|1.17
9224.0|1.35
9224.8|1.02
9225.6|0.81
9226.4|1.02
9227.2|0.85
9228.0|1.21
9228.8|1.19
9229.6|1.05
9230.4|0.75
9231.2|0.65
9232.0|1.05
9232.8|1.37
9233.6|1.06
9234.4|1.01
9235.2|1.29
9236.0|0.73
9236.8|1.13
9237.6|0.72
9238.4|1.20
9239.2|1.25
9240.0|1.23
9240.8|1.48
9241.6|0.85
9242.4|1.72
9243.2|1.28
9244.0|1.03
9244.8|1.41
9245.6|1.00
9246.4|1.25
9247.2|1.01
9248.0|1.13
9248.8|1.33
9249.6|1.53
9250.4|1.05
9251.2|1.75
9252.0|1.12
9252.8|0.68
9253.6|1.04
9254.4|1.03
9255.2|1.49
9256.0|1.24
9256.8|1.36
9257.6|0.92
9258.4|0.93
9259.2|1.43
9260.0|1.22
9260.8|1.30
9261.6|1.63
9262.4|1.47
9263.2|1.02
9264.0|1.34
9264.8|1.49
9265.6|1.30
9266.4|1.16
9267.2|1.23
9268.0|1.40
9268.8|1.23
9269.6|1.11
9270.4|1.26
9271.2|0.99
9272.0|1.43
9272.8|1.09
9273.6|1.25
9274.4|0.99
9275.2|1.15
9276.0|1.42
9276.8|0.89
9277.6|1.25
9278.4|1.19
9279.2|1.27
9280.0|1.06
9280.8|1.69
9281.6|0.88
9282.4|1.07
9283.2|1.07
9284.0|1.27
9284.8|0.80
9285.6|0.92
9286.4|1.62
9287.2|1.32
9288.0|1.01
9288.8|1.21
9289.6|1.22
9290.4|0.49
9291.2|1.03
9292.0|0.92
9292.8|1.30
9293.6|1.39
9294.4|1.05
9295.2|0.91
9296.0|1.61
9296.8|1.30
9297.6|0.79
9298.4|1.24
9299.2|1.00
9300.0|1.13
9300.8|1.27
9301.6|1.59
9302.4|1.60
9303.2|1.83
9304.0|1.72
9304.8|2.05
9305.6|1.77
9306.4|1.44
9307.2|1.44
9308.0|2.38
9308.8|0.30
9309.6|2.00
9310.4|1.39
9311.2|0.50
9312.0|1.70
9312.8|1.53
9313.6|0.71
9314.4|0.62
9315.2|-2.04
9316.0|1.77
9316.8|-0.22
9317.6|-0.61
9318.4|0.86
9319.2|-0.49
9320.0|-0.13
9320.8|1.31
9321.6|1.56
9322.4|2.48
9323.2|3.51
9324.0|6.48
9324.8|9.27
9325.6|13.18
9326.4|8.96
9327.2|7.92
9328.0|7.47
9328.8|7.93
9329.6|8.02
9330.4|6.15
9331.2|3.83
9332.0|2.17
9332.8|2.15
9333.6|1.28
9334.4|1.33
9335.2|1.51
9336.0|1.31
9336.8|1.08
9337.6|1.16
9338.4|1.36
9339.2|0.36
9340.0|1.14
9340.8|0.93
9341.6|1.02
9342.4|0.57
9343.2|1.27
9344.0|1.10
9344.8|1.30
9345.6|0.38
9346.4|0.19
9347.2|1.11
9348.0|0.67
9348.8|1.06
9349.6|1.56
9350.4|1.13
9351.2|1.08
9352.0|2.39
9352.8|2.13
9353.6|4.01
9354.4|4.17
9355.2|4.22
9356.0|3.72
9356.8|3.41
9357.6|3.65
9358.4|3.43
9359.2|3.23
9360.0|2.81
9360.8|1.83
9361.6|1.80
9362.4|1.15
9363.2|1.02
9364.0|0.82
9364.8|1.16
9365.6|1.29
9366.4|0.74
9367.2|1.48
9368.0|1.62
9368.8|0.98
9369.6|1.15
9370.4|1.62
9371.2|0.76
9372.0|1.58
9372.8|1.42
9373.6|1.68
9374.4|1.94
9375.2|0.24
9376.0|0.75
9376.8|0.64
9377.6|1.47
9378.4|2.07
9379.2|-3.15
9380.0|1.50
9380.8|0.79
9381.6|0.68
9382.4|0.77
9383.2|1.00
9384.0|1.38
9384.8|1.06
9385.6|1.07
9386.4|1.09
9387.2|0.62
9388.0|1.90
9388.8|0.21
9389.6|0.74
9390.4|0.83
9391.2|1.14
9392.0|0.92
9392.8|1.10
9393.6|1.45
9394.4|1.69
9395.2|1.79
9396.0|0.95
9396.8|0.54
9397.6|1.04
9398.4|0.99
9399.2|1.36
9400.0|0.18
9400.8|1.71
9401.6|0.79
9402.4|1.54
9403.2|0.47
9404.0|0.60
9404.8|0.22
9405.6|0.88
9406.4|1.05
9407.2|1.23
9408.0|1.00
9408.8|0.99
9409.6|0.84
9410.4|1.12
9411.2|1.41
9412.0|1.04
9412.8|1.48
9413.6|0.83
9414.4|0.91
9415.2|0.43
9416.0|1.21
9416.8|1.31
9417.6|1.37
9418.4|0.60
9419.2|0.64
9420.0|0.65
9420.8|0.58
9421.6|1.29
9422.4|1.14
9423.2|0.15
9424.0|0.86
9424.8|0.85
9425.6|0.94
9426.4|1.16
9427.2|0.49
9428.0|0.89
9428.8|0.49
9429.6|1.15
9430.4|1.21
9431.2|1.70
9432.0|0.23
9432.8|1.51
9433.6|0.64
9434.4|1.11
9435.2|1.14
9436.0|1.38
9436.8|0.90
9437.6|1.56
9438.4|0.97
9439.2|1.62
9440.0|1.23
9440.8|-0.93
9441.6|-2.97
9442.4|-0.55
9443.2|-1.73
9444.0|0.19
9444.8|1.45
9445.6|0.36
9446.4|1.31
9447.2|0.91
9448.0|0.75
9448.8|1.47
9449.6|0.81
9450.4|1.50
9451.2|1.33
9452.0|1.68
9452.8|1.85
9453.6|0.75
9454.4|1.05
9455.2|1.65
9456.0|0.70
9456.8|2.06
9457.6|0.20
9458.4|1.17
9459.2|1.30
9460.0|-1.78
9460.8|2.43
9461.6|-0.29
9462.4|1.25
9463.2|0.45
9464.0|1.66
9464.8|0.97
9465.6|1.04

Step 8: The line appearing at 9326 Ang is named H-alpha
